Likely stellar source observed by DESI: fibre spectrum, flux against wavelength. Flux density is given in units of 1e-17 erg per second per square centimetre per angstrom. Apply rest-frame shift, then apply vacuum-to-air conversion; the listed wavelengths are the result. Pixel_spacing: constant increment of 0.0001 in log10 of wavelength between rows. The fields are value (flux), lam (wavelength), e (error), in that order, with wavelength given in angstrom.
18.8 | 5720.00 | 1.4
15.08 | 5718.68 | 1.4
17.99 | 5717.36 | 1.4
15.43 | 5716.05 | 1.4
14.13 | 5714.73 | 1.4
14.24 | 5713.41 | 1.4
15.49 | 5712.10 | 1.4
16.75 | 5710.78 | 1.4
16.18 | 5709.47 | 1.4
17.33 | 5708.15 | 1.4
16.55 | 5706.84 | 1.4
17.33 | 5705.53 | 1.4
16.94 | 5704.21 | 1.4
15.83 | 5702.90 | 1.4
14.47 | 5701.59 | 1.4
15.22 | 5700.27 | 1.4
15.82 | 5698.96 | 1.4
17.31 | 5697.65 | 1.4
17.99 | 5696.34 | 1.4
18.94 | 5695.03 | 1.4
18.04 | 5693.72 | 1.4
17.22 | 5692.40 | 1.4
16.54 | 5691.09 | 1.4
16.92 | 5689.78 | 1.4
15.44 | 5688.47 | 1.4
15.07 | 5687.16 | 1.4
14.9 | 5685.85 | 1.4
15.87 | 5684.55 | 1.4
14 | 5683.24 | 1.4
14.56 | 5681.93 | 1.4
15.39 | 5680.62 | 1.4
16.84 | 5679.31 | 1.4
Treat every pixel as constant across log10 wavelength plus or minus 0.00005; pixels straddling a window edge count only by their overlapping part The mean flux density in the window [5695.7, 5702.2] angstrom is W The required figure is 16.2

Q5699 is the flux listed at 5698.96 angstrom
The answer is 15.82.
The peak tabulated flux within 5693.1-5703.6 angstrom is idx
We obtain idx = 18.94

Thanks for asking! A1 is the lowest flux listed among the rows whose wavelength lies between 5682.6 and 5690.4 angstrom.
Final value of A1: 14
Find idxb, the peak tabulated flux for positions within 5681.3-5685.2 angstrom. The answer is 15.87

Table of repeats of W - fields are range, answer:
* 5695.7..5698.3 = 17.7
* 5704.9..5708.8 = 17.1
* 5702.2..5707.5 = 16.7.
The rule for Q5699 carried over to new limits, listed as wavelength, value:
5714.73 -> 14.13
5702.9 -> 15.83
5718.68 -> 15.08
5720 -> 18.8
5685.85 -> 14.9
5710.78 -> 16.75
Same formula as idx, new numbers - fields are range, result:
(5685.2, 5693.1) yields 17.22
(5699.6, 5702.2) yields 15.22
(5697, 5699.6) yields 17.31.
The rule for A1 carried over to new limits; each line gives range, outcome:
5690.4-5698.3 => 16.54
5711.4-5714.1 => 14.24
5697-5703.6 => 14.47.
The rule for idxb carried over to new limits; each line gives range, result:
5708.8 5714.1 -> 16.75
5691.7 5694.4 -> 18.04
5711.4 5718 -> 17.99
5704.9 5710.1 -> 17.33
